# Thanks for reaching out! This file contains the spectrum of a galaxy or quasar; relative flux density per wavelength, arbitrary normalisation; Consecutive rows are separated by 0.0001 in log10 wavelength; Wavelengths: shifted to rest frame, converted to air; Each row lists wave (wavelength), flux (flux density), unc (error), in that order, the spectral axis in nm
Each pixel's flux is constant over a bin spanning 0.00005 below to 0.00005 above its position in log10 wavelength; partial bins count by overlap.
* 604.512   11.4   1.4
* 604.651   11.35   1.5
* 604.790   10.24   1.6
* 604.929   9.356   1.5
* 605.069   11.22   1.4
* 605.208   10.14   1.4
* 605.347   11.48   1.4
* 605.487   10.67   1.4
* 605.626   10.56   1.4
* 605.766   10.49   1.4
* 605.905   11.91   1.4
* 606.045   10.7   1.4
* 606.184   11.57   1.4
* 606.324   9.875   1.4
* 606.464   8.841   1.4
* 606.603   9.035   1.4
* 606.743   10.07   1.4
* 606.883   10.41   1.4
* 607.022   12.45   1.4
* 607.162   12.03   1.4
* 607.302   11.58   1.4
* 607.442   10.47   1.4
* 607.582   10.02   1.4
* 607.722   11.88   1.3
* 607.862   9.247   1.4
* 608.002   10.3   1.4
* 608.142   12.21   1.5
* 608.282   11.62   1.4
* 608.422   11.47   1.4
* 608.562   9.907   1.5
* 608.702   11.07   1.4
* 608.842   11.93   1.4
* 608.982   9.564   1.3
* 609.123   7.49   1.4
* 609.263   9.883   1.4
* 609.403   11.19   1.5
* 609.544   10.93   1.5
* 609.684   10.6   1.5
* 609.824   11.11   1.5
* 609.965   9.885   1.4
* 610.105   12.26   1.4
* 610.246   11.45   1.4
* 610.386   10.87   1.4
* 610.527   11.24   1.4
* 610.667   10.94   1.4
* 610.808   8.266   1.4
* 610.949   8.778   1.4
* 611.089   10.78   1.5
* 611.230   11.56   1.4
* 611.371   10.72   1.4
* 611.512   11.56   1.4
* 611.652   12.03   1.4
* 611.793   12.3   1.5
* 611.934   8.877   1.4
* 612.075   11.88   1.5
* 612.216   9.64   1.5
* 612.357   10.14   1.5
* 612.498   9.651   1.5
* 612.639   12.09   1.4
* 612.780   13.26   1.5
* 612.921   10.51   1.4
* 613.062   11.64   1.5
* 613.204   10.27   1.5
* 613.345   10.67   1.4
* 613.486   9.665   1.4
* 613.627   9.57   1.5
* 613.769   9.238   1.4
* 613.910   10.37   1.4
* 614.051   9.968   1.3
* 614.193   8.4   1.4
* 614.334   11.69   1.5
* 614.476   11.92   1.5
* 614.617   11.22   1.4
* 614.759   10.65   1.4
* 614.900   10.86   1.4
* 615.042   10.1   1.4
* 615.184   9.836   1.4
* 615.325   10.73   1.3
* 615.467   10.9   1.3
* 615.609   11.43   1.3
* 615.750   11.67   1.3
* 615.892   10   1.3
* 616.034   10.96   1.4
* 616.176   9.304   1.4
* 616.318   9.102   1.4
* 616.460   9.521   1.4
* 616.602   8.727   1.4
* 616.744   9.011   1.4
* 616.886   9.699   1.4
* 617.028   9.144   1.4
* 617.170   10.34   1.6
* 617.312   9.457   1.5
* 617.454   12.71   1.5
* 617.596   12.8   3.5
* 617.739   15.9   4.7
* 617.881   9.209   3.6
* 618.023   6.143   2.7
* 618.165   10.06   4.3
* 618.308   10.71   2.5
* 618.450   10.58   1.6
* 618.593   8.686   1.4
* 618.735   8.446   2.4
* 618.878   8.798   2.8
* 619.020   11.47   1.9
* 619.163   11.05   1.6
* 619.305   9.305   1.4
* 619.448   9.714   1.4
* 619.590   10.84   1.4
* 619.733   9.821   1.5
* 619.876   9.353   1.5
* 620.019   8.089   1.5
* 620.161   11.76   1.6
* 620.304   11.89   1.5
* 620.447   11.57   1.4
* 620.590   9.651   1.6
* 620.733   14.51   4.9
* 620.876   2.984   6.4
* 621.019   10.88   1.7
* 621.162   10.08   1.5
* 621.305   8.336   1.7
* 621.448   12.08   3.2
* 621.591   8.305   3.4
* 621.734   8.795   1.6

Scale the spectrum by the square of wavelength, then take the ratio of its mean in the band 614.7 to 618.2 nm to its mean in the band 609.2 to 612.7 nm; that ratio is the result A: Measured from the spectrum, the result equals 1.0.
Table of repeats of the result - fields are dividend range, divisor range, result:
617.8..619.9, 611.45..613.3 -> 0.89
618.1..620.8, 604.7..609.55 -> 1.01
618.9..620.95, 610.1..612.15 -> 0.96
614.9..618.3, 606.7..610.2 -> 0.98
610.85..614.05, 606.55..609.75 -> 1.01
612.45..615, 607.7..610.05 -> 1.02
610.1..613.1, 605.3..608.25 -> 1.03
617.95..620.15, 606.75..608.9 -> 0.90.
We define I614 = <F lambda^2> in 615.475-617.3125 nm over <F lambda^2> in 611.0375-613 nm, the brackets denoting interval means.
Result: 0.91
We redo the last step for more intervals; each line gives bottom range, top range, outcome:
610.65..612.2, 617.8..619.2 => 0.91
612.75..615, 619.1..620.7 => 1.00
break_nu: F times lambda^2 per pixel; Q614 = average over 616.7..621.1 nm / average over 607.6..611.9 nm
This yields 0.97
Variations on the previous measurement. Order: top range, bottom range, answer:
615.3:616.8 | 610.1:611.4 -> 0.97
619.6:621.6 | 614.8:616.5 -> 0.98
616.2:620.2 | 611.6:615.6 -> 0.95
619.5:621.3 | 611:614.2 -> 0.97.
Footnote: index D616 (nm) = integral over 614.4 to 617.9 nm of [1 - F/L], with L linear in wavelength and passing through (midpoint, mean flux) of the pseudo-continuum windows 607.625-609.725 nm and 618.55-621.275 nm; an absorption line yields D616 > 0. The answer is -0.16 nm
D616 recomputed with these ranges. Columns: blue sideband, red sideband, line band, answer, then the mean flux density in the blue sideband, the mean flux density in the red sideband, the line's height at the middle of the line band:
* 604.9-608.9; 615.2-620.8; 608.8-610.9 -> 0.038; 10.8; 10.3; 10.7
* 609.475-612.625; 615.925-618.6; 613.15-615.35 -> 0.023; 10.7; 10.1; 10.4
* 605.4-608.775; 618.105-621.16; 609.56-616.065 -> -0.173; 10.8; 10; 10.4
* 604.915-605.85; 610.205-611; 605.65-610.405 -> -0.121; 10.7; 10.2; 10.4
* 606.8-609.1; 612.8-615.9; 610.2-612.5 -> 0.019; 10.9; 10.6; 10.7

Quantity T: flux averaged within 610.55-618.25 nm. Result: 10.5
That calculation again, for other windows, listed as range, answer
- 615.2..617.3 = 10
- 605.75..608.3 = 10.8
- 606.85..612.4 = 10.8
